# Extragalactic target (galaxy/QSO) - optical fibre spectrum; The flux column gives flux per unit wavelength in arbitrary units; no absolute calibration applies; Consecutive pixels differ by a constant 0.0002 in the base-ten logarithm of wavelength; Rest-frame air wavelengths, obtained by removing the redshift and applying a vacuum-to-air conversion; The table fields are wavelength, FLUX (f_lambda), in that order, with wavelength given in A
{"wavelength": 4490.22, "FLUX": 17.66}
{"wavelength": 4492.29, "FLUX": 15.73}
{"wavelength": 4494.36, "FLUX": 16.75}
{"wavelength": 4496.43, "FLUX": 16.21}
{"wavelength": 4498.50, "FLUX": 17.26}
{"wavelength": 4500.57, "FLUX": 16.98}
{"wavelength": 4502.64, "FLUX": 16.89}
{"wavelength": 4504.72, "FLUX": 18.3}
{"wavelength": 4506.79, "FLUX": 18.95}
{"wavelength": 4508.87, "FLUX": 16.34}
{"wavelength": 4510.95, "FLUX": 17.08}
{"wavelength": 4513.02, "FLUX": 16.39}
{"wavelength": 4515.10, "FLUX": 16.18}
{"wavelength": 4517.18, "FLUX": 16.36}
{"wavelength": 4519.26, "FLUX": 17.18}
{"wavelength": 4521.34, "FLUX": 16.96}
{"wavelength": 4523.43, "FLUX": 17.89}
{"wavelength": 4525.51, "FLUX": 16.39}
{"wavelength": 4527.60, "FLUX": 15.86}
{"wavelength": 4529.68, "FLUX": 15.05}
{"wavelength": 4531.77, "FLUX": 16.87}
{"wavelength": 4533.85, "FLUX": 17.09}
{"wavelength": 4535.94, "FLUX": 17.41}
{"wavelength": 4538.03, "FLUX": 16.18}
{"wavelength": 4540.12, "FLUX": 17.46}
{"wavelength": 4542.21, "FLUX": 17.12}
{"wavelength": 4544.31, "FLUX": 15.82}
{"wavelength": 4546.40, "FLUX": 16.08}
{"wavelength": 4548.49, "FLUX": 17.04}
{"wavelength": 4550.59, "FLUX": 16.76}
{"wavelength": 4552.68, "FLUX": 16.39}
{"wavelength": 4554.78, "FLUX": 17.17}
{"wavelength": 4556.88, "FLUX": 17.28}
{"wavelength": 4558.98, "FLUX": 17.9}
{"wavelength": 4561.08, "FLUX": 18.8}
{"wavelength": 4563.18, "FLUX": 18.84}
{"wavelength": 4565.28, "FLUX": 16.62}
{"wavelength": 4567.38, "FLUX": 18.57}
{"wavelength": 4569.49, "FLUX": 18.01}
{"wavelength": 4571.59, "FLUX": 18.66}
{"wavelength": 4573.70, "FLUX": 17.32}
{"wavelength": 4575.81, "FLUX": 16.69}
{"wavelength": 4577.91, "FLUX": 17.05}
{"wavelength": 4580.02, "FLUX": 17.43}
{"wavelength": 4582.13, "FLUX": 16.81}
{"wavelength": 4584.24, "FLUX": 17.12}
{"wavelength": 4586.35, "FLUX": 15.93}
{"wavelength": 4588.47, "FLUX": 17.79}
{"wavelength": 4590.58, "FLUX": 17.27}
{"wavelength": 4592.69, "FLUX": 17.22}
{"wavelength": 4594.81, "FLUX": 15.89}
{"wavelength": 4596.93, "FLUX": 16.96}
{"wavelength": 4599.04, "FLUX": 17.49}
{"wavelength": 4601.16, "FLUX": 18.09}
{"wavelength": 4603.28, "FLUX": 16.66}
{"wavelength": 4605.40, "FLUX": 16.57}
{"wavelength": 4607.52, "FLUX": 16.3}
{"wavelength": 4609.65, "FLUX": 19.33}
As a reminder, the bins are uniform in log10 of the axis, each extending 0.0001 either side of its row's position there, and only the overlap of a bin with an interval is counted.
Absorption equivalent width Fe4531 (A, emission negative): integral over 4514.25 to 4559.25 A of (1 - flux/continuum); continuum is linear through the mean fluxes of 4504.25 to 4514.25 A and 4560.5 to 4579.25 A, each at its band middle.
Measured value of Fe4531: 2.1 A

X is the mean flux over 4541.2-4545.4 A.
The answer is 16.4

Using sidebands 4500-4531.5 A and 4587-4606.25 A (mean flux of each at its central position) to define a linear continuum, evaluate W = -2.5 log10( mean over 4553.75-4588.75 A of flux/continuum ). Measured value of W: -0.03 mag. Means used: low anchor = 16.8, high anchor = 17.1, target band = 17.5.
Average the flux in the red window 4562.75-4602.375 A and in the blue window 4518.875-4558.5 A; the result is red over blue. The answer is 1.0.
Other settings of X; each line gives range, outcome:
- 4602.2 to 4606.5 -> 16.6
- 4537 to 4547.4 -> 16.5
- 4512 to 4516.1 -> 16.3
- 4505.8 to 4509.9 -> 17.6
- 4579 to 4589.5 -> 17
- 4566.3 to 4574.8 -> 18.1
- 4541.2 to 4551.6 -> 16.6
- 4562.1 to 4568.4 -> 18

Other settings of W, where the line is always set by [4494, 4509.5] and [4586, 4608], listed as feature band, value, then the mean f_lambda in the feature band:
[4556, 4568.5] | -0.058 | 18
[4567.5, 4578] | -0.040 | 17.7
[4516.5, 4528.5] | 0.026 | 16.8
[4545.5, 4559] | 0.014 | 16.9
